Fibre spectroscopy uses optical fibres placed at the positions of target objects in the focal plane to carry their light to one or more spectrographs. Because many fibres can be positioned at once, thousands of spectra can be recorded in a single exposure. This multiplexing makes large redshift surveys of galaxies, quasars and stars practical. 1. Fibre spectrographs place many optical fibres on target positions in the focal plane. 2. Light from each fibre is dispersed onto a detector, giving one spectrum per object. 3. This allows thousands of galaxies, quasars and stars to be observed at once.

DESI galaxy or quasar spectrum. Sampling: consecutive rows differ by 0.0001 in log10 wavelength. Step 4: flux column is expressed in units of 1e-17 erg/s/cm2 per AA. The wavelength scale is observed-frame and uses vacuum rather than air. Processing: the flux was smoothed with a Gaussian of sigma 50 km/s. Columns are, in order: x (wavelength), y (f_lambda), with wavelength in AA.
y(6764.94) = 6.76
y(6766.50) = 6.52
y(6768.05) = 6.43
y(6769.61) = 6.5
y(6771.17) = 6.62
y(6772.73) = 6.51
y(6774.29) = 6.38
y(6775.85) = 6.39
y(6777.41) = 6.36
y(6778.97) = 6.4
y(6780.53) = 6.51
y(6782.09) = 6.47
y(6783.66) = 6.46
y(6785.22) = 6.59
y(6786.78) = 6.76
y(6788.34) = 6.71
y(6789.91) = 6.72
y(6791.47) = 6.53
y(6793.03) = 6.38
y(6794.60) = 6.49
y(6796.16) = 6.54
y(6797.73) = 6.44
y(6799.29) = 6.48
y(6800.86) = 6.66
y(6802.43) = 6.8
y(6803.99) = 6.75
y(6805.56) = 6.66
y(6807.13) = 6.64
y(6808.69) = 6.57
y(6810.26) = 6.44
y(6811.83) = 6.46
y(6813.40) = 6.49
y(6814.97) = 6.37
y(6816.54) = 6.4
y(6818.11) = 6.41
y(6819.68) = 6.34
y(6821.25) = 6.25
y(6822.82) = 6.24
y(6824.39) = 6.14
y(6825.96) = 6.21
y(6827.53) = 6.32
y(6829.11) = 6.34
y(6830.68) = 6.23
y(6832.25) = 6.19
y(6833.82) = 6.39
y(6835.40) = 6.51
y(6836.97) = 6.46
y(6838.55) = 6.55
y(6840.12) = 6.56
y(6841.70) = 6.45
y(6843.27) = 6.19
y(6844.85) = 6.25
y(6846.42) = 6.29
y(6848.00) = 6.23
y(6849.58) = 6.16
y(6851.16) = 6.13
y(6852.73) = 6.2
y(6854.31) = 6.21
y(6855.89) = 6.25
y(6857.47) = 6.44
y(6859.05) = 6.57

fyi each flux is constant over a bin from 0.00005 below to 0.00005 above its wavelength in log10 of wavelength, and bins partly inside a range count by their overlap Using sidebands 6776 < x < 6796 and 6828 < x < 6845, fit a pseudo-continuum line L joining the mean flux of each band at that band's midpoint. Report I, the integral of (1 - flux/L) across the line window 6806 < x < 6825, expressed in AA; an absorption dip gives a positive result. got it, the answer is 0.1 AA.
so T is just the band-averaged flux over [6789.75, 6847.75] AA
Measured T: 6.43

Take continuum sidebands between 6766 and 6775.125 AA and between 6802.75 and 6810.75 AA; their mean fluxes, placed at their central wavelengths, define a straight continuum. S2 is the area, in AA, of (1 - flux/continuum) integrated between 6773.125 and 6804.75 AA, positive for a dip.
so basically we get 0.1 AA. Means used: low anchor 6.5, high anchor 6.63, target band 6.54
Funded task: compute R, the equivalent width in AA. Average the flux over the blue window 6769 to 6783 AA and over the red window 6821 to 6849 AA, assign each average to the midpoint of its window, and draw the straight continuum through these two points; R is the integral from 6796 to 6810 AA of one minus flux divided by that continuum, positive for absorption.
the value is -0.5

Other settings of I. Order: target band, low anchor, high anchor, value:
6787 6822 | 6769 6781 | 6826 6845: -0.6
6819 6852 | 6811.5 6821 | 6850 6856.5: -0.1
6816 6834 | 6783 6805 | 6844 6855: 0.3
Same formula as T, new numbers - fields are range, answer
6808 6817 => 6.45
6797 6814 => 6.58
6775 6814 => 6.55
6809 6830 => 6.34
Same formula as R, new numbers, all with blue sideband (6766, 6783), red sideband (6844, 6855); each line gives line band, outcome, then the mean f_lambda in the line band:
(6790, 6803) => -0.32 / 6.54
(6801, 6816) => -0.54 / 6.58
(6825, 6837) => -0.09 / 6.32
